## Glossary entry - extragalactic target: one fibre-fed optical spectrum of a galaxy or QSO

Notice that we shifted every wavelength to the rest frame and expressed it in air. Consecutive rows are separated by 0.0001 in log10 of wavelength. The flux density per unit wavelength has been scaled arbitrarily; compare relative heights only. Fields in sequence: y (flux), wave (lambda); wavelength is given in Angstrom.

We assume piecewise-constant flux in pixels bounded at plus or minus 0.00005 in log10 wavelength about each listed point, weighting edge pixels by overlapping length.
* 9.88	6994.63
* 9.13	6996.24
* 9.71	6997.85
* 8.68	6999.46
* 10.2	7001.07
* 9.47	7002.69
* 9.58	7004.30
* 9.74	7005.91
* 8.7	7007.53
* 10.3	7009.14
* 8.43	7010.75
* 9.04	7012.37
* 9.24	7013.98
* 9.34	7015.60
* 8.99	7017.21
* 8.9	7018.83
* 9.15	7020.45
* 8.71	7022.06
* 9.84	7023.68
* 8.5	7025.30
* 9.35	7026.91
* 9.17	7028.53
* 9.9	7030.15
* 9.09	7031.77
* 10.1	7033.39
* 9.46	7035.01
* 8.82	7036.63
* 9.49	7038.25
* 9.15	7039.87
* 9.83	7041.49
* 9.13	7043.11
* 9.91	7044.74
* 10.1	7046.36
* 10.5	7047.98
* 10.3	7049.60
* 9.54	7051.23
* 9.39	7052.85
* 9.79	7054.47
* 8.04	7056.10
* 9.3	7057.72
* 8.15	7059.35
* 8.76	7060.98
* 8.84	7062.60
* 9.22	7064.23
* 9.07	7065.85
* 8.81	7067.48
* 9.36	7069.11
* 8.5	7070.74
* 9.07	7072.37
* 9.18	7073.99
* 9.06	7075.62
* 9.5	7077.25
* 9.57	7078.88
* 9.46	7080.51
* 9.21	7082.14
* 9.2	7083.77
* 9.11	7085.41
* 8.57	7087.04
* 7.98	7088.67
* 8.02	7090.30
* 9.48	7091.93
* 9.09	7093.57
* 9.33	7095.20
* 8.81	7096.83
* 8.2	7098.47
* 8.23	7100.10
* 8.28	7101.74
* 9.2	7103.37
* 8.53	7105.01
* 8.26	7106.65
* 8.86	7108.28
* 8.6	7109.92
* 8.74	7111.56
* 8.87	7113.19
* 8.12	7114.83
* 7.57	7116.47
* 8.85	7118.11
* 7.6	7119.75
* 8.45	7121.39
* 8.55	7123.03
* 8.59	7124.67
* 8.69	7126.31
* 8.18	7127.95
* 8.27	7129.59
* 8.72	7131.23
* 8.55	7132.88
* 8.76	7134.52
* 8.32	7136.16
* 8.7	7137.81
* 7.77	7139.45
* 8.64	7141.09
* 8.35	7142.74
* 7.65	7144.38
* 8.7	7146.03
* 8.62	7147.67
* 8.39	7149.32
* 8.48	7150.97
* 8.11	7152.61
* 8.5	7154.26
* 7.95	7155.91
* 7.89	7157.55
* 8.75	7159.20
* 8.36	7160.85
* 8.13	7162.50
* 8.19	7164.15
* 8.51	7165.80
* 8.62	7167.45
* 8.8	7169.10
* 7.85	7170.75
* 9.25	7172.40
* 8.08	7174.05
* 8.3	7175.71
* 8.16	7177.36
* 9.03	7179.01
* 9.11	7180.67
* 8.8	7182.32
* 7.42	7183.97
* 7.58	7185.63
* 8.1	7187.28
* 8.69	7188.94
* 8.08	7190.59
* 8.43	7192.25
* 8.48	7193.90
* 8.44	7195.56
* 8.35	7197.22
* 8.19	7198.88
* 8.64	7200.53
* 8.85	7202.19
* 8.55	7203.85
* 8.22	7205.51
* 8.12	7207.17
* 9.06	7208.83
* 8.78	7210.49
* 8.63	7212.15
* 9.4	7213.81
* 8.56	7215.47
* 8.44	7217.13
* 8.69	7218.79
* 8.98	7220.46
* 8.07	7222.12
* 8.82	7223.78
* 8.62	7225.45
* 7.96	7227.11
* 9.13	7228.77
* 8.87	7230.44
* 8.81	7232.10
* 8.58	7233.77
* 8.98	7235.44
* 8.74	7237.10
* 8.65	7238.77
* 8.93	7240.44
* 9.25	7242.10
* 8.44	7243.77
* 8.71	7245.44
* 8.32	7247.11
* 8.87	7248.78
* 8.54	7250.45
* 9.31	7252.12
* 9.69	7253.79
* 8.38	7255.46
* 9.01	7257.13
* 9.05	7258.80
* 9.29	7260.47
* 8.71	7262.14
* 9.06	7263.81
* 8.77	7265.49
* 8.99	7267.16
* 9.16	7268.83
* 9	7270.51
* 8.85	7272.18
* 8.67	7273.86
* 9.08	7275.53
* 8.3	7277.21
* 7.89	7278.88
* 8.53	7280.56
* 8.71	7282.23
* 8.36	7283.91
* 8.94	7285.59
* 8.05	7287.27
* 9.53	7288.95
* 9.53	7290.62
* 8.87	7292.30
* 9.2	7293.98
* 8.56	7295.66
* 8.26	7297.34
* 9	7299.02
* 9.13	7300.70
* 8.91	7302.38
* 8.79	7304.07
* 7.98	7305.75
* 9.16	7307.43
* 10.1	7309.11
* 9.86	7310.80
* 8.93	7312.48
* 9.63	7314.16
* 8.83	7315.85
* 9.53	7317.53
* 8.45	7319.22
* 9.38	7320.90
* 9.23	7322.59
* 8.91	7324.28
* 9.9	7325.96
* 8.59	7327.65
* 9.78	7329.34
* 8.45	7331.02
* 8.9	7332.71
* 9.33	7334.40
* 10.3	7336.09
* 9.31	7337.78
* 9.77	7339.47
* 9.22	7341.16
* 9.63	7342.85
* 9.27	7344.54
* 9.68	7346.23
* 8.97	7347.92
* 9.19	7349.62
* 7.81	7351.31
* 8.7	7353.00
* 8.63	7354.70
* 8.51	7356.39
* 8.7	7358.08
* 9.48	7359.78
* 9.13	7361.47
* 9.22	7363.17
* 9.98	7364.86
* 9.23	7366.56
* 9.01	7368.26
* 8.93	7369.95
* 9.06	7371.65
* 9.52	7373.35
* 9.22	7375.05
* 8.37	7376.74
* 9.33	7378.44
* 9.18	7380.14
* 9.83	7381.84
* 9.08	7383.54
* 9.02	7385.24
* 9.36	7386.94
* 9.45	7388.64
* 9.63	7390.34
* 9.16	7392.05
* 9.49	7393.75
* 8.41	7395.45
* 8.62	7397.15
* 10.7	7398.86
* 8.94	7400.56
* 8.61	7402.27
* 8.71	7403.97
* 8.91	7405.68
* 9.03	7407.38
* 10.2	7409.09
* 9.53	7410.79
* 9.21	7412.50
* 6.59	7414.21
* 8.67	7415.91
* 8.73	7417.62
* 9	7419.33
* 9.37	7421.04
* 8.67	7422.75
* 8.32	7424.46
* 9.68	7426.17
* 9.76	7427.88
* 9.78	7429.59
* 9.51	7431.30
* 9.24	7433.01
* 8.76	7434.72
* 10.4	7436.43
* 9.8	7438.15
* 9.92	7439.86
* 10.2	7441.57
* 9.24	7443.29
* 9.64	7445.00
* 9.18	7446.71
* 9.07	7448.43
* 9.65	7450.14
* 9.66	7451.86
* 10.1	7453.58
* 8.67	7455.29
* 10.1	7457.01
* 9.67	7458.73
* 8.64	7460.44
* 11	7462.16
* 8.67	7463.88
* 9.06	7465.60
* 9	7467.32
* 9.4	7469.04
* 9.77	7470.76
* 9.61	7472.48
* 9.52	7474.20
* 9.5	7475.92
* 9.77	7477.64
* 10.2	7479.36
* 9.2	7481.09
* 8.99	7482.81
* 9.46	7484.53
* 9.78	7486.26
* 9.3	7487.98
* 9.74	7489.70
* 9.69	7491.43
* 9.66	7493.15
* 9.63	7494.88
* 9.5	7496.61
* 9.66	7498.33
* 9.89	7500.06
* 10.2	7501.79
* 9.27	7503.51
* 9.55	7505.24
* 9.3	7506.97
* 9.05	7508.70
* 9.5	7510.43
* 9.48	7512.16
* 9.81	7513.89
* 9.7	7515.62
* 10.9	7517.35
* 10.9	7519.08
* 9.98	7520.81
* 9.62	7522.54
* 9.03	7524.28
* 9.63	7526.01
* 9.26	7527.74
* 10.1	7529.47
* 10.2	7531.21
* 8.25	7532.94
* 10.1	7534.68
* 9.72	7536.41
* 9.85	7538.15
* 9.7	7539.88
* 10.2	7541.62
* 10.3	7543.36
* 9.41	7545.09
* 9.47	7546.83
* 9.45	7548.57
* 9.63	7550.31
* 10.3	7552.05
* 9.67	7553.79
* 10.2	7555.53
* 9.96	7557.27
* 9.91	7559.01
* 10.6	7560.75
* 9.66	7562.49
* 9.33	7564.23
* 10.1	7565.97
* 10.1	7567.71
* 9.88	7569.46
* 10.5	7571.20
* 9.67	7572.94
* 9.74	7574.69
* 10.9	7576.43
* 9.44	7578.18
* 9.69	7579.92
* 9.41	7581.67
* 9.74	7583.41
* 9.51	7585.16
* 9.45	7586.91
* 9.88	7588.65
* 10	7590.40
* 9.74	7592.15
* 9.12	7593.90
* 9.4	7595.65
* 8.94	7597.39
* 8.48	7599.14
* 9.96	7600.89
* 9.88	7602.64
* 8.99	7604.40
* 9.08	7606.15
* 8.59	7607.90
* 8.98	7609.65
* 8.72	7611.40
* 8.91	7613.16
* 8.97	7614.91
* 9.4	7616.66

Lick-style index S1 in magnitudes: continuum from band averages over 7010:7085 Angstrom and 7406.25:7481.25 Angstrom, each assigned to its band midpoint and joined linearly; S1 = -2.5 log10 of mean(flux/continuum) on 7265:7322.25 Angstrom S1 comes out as 0.05 mag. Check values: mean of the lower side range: 9.25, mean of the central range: 8.91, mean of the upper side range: 9.38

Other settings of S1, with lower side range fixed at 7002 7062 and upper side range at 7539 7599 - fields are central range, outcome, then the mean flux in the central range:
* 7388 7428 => 0.07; 9.04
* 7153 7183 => 0.12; 8.45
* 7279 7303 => 0.09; 8.8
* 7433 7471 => 0.02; 9.52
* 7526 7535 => 0.02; 9.55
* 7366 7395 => 0.05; 9.22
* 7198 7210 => 0.11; 8.53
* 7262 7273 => 0.07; 8.95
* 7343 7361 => 0.08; 8.93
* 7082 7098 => 0.06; 8.85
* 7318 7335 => 0.06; 9.1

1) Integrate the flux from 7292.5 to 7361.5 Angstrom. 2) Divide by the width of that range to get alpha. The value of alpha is 9.1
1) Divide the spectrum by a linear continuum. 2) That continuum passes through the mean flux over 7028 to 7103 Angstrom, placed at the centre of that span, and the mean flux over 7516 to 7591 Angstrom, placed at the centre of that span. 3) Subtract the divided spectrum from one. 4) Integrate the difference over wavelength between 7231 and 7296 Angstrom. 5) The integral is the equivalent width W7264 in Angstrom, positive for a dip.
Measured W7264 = 4.2 Angstrom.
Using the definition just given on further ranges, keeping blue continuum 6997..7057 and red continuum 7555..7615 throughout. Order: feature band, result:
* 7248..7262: 0.7 Angstrom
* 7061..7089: 1.1 Angstrom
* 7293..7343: 1.8 Angstrom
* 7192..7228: 3.4 Angstrom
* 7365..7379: 0.6 Angstrom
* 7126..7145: 2.1 Angstrom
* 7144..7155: 1.2 Angstrom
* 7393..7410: 0.6 Angstrom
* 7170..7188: 2.1 Angstrom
